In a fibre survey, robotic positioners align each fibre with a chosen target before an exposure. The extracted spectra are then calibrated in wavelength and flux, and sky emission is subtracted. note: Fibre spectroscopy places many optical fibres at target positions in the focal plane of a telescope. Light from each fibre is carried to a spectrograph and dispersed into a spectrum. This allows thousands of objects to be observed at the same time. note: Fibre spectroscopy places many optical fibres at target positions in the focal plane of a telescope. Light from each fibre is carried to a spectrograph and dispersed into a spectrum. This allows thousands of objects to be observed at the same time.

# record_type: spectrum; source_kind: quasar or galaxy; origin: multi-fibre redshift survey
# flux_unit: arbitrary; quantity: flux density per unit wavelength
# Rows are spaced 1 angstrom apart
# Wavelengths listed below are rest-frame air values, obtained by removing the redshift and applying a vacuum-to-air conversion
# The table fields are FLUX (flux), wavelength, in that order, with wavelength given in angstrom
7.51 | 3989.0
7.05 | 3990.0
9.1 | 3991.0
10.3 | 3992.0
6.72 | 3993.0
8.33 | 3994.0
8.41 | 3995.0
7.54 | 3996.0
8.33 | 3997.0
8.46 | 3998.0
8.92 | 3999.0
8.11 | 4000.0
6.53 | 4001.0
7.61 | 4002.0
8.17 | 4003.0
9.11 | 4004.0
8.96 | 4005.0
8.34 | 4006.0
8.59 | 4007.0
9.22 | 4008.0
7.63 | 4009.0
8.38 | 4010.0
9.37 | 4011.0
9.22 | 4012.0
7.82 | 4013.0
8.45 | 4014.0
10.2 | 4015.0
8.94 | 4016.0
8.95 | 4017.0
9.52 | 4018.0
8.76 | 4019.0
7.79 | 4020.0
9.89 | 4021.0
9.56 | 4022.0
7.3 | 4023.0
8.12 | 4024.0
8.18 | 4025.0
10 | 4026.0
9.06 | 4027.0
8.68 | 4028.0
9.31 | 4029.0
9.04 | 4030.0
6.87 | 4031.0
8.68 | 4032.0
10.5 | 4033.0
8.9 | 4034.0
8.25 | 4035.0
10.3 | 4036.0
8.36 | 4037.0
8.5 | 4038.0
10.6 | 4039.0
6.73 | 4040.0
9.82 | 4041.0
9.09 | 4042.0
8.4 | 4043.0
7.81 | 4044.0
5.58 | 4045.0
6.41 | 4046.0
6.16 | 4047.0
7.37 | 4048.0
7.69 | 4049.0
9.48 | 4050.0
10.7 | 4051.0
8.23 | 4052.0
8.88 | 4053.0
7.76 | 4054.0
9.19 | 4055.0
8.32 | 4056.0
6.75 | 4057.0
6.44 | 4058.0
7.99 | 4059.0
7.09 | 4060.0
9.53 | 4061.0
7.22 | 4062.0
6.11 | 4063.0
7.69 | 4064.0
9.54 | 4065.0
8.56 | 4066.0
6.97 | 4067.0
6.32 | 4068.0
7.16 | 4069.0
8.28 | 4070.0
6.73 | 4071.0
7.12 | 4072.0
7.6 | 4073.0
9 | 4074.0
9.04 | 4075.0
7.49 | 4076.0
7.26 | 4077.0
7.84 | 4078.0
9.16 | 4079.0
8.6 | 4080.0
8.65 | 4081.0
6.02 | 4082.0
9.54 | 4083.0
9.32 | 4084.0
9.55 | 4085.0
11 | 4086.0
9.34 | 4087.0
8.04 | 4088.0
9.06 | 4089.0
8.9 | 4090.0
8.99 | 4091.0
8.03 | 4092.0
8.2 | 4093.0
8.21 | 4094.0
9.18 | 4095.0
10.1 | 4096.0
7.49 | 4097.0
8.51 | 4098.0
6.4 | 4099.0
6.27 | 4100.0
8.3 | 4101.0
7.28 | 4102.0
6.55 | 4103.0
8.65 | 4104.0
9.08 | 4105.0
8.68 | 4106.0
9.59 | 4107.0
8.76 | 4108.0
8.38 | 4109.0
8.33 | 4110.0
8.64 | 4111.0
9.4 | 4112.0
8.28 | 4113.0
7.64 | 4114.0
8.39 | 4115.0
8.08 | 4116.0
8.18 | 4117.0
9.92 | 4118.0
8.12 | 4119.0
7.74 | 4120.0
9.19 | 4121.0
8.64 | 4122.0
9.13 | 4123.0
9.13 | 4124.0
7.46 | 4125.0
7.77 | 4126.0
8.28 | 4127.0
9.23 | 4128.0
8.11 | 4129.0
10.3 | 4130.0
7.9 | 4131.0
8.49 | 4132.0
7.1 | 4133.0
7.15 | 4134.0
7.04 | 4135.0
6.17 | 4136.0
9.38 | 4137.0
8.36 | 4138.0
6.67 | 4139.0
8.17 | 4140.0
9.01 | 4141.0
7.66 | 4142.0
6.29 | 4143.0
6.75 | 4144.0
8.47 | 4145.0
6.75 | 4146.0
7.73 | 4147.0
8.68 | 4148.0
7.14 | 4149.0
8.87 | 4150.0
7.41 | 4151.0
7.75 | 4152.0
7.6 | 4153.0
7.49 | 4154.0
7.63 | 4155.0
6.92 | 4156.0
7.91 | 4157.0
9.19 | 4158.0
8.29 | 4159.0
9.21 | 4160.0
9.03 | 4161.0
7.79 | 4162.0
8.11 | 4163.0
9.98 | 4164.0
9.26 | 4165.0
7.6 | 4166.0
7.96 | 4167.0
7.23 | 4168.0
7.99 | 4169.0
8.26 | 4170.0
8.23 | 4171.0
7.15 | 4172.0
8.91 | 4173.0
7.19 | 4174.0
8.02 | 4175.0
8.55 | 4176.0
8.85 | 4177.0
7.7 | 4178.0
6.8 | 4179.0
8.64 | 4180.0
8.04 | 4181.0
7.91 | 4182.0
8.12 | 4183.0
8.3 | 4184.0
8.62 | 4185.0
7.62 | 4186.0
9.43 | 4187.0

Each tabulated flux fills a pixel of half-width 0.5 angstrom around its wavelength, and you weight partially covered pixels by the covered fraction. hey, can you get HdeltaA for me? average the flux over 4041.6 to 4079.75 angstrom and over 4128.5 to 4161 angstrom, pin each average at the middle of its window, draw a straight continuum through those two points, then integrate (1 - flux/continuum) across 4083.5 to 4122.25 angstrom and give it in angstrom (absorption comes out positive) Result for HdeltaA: -3.3 angstrom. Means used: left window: 7.84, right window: 7.88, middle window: 8.52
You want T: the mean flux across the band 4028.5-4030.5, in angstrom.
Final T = 9.18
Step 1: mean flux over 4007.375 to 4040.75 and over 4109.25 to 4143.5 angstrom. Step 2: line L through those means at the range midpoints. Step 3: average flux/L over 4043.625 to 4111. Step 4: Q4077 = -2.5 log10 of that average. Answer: 0.051 mag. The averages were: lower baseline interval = 8.83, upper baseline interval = 8.22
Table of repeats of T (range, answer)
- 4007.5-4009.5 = 8.43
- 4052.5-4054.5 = 8.32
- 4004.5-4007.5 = 8.63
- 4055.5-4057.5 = 7.54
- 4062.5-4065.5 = 7.78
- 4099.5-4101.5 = 7.29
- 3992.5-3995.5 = 7.82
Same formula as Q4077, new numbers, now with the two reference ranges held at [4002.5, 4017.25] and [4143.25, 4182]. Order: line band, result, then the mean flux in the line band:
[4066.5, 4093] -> 0.02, 8.27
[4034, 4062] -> 0.05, 8.2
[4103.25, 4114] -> -0.05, 8.67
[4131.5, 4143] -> 0.06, 7.68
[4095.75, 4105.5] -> 0.07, 7.81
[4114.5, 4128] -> -0.04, 8.49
